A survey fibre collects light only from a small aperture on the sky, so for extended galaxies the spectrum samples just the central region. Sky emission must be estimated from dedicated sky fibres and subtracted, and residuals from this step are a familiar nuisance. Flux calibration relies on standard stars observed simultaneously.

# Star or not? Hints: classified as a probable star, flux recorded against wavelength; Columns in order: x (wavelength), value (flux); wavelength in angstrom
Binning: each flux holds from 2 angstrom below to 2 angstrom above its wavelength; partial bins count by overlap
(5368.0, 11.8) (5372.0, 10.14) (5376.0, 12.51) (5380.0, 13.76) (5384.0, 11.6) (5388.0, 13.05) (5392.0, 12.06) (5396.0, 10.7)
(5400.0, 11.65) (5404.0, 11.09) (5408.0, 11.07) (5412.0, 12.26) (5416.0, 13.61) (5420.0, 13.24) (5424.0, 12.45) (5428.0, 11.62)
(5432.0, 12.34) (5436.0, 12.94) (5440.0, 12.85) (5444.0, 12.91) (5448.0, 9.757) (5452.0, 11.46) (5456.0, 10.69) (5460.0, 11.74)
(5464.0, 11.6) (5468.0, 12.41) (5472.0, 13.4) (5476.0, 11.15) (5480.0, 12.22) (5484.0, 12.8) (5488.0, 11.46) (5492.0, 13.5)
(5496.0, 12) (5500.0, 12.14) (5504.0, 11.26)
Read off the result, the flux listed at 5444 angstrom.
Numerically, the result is 12.91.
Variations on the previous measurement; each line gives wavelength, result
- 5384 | 11.6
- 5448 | 9.757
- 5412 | 12.26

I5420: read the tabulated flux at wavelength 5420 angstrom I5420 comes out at 13.24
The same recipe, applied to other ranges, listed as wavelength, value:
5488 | 11.46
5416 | 13.61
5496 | 12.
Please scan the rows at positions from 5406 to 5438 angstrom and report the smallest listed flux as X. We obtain 11.07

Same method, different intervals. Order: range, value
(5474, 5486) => 11.15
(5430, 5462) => 9.757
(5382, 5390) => 11.6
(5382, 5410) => 10.7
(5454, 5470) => 10.69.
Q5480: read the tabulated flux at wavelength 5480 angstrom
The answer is 12.22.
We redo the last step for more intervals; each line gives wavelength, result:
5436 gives 12.94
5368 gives 11.8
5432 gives 12.34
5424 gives 12.45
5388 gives 13.05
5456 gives 10.69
